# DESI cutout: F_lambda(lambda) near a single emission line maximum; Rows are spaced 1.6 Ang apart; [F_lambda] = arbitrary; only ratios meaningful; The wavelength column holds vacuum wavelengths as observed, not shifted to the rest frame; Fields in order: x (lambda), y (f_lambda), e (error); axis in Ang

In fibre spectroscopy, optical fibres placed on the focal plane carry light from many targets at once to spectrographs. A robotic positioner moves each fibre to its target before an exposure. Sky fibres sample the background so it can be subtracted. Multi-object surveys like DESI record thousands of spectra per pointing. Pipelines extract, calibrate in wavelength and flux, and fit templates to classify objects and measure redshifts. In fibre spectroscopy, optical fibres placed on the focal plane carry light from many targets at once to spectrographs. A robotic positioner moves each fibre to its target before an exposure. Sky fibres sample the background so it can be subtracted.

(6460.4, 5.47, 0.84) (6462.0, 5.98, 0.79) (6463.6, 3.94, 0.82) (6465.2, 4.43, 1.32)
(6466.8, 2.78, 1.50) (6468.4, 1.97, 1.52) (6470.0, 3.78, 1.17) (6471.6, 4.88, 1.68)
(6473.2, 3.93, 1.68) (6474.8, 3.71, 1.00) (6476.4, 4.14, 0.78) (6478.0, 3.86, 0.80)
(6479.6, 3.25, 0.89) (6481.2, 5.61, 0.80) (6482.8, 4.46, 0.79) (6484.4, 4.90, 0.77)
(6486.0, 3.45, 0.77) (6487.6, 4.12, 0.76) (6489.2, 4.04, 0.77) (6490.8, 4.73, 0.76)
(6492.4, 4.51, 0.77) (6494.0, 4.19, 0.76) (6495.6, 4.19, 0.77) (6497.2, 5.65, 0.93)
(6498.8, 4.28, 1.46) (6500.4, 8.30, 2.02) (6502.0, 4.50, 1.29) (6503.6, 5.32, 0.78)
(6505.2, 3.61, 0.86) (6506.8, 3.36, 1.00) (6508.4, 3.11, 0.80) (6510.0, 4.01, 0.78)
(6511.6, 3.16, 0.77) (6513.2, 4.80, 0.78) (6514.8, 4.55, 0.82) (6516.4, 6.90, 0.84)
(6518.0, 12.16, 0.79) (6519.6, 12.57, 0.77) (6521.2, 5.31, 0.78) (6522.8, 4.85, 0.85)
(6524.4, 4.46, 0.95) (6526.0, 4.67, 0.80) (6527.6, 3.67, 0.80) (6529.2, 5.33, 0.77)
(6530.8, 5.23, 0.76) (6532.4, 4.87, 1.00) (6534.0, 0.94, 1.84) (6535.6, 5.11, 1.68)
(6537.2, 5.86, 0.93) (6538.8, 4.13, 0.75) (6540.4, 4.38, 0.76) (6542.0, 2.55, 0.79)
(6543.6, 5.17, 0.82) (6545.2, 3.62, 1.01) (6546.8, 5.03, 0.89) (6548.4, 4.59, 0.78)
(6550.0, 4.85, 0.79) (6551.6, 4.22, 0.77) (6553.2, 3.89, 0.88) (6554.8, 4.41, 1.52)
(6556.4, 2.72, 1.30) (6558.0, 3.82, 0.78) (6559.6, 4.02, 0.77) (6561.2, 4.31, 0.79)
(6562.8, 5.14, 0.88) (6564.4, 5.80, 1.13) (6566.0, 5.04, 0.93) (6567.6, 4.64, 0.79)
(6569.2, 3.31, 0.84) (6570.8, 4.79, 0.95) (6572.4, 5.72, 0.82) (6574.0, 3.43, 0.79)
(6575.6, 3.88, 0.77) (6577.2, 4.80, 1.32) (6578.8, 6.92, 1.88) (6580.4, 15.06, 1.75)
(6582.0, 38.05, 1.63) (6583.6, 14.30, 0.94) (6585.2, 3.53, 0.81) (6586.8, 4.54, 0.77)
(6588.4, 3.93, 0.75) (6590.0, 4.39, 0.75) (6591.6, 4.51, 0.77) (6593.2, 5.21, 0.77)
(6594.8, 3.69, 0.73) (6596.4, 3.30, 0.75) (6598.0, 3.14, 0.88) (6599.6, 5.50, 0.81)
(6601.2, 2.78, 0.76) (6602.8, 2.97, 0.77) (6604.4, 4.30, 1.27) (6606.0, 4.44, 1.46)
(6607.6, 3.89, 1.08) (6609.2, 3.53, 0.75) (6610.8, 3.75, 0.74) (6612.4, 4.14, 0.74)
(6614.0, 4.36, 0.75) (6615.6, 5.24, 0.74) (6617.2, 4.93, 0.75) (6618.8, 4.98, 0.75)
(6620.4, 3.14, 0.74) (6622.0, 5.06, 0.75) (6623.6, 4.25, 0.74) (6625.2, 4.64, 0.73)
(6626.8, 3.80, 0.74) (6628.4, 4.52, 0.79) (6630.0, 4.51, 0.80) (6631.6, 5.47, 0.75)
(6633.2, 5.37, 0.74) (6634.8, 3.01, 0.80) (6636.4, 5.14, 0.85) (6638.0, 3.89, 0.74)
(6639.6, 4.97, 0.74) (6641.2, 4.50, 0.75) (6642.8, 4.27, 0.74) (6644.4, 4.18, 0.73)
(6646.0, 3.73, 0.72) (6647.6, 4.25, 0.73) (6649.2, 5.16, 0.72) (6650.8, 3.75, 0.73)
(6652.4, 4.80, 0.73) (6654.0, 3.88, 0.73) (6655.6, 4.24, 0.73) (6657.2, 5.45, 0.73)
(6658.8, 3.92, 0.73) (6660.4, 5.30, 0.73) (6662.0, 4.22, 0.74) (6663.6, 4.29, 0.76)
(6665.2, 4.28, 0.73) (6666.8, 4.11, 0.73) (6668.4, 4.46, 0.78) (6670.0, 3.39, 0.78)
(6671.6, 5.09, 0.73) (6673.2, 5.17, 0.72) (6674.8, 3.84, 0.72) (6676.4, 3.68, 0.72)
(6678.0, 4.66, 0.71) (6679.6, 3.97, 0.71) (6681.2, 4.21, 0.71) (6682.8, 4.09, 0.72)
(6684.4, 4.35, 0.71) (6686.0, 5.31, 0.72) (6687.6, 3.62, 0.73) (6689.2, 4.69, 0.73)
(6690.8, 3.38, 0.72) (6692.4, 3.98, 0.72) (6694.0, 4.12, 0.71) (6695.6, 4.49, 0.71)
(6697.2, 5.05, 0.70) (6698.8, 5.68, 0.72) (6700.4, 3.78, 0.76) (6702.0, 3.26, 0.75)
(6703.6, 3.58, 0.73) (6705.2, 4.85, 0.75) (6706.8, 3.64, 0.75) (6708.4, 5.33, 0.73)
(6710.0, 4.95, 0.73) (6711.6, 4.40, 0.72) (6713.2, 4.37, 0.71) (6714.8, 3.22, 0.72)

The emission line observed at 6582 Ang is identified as [O III] 5007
